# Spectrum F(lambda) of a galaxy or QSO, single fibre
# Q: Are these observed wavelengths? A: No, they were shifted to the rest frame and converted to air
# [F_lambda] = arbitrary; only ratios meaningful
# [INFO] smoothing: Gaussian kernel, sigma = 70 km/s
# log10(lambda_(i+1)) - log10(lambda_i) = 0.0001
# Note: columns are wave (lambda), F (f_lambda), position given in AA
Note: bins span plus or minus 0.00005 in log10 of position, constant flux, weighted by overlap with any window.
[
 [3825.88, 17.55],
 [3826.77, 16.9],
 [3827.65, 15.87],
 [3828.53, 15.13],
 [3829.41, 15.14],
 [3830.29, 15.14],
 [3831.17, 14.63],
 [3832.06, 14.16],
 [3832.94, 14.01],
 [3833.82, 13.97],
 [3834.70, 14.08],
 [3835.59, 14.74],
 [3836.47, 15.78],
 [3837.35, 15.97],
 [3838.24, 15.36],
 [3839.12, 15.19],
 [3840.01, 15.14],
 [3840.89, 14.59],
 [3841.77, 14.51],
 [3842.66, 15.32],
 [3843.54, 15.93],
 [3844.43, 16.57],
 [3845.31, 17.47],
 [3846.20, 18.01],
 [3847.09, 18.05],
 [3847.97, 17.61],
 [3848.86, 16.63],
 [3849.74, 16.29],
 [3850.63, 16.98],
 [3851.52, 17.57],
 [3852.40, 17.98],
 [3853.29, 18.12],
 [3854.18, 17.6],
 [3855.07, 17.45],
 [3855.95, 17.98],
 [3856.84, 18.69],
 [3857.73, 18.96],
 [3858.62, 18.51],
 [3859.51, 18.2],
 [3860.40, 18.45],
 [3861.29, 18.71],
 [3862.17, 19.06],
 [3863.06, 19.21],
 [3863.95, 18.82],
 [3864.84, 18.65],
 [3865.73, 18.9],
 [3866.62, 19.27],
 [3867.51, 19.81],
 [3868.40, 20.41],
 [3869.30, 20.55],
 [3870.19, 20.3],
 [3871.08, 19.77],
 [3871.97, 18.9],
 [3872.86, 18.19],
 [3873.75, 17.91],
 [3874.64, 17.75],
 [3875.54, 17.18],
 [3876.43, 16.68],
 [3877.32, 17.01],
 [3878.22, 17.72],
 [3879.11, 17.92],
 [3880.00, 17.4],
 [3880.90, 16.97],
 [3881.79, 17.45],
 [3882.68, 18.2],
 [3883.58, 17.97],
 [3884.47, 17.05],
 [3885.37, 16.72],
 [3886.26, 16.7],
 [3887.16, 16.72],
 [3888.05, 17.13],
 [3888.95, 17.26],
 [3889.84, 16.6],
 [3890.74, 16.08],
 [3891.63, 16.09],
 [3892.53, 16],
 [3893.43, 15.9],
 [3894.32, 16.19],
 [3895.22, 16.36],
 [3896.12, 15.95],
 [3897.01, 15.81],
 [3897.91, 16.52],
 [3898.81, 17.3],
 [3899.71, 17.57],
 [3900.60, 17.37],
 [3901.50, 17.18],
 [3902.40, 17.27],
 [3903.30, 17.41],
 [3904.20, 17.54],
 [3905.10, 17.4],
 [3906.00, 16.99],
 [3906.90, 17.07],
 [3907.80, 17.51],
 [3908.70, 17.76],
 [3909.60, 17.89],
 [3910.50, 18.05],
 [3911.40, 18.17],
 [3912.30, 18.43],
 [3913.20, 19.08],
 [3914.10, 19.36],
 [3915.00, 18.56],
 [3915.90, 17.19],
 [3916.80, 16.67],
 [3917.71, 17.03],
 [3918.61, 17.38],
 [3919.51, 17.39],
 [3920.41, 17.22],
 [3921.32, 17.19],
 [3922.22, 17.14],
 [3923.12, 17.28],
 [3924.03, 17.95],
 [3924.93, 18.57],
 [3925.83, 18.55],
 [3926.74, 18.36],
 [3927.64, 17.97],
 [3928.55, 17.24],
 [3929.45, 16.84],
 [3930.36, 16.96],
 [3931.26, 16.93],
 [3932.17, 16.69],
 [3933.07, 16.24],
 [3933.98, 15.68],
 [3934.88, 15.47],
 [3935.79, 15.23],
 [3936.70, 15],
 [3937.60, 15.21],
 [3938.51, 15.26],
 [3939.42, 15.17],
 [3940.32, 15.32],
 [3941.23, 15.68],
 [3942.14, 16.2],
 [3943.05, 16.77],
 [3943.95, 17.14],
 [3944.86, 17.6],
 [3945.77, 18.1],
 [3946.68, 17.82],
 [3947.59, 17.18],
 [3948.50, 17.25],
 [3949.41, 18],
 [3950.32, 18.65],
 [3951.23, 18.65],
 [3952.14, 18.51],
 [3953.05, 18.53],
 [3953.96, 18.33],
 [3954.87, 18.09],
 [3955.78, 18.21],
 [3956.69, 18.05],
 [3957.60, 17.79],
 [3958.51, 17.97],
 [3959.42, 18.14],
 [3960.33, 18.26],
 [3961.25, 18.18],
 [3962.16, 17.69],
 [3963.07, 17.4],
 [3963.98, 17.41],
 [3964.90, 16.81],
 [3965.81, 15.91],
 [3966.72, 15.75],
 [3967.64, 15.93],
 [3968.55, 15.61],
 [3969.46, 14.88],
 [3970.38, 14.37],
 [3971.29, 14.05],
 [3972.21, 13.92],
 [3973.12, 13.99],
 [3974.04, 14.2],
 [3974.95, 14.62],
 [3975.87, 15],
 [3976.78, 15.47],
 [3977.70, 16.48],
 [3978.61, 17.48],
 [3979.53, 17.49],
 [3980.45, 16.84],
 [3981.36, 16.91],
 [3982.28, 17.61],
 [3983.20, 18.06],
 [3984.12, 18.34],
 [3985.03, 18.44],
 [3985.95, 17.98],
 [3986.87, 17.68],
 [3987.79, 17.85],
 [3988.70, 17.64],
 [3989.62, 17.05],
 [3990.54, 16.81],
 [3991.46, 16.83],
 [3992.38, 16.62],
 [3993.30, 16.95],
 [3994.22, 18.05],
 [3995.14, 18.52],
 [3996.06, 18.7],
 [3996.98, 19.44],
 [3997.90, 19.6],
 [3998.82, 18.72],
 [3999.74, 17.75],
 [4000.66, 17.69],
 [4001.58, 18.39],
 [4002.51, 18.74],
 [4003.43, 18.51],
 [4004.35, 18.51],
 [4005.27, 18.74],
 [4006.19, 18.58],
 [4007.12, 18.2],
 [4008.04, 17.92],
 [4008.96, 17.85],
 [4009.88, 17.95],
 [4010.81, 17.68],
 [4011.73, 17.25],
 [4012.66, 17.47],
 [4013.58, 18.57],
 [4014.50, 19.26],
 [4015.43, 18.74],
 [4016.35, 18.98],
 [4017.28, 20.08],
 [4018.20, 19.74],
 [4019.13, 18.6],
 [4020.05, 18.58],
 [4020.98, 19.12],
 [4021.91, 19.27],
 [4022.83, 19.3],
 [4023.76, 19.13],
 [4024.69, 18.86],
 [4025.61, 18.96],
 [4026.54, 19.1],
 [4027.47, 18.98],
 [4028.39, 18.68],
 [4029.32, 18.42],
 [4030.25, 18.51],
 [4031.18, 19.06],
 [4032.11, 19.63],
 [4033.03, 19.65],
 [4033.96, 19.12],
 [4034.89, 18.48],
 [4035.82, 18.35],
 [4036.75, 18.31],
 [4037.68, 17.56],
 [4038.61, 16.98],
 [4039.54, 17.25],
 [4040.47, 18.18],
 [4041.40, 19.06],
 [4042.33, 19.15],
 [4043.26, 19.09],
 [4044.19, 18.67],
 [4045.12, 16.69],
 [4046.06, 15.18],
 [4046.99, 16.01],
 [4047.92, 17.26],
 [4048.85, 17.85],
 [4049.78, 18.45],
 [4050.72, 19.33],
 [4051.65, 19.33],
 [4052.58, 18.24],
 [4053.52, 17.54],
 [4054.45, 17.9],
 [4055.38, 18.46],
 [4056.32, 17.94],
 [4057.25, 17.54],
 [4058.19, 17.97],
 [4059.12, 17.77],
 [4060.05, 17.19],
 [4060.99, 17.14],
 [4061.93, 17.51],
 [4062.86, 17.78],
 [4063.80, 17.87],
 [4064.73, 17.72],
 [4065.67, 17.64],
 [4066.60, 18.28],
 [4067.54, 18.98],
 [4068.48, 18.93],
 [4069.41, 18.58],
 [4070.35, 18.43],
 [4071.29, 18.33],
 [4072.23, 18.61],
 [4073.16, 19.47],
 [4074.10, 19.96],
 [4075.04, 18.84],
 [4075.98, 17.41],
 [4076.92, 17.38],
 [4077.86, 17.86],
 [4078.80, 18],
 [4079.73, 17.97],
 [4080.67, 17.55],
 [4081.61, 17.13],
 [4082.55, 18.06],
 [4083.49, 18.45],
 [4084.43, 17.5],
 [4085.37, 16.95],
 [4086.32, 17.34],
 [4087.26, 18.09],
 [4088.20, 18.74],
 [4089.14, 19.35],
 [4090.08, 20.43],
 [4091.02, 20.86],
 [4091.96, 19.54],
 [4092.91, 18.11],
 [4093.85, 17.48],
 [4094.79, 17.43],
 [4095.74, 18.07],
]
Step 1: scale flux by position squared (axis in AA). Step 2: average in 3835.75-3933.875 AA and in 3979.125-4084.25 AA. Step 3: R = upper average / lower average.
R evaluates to 1.12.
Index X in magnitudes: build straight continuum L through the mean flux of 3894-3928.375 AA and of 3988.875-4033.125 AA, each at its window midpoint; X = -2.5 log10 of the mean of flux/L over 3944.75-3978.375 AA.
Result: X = 0.072 mag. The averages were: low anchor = 17.5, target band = 16.8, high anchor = 18.5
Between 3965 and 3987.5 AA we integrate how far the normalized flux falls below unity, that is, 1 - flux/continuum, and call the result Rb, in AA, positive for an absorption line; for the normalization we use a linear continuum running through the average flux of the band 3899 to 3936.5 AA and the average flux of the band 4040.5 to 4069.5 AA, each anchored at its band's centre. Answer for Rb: 1.9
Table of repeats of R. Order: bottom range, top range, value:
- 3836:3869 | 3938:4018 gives 1.06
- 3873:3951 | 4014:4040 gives 1.17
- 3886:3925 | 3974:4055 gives 1.11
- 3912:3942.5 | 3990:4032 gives 1.14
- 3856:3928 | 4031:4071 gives 1.10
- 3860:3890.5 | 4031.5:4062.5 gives 1.08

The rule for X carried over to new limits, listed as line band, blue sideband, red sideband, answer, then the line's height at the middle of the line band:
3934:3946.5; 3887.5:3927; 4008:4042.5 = 0.11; 17.7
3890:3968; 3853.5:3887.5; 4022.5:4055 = 0.07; 18.3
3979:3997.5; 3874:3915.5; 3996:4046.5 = 0.03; 18.2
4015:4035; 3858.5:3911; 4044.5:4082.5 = -0.07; 17.9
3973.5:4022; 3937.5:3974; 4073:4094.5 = -0.03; 17.3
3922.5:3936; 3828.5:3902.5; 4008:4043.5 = 0.04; 17.7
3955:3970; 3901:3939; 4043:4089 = 0.02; 17.5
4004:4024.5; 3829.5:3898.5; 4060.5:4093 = -0.04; 18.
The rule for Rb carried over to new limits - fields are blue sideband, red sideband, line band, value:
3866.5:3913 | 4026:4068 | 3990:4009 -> -0.2 AA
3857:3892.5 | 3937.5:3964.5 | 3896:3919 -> 0.4 AA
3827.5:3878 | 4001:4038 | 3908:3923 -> 0.0 AA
